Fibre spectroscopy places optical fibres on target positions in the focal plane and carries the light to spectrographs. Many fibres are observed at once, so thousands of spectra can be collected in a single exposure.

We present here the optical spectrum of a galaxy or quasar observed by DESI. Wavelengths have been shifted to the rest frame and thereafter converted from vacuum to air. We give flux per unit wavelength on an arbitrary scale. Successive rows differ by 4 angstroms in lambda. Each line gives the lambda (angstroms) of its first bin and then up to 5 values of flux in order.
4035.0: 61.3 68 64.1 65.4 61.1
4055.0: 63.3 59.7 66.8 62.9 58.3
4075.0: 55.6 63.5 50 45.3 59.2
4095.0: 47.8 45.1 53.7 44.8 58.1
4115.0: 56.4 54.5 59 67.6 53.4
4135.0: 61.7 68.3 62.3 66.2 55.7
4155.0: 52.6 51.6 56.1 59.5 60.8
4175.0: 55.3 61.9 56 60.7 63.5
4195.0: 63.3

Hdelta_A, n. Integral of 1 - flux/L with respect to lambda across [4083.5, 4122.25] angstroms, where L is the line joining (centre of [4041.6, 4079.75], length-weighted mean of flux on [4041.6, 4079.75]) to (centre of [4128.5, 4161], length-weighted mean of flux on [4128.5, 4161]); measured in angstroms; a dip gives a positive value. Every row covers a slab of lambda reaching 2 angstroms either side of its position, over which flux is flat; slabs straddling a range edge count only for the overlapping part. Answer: 5.57 angstroms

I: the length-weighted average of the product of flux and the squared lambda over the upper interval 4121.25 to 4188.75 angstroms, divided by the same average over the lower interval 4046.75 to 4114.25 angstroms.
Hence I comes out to 1.09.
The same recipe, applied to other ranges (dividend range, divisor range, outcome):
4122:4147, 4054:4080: 1.05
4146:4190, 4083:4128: 1.12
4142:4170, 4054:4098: 1.05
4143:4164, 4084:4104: 1.17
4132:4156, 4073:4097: 1.18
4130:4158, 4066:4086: 1.08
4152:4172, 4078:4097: 1.10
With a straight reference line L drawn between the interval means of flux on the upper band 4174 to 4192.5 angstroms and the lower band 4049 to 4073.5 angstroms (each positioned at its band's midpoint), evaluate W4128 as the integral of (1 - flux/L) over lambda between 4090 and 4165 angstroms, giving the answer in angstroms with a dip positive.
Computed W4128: 5.11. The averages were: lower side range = 61.9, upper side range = 59.6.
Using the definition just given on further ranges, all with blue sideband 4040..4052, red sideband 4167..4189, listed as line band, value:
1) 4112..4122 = 0.9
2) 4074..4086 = 1.4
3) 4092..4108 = 3.4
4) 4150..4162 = 1.3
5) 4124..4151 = -0.9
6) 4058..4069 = 0.0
